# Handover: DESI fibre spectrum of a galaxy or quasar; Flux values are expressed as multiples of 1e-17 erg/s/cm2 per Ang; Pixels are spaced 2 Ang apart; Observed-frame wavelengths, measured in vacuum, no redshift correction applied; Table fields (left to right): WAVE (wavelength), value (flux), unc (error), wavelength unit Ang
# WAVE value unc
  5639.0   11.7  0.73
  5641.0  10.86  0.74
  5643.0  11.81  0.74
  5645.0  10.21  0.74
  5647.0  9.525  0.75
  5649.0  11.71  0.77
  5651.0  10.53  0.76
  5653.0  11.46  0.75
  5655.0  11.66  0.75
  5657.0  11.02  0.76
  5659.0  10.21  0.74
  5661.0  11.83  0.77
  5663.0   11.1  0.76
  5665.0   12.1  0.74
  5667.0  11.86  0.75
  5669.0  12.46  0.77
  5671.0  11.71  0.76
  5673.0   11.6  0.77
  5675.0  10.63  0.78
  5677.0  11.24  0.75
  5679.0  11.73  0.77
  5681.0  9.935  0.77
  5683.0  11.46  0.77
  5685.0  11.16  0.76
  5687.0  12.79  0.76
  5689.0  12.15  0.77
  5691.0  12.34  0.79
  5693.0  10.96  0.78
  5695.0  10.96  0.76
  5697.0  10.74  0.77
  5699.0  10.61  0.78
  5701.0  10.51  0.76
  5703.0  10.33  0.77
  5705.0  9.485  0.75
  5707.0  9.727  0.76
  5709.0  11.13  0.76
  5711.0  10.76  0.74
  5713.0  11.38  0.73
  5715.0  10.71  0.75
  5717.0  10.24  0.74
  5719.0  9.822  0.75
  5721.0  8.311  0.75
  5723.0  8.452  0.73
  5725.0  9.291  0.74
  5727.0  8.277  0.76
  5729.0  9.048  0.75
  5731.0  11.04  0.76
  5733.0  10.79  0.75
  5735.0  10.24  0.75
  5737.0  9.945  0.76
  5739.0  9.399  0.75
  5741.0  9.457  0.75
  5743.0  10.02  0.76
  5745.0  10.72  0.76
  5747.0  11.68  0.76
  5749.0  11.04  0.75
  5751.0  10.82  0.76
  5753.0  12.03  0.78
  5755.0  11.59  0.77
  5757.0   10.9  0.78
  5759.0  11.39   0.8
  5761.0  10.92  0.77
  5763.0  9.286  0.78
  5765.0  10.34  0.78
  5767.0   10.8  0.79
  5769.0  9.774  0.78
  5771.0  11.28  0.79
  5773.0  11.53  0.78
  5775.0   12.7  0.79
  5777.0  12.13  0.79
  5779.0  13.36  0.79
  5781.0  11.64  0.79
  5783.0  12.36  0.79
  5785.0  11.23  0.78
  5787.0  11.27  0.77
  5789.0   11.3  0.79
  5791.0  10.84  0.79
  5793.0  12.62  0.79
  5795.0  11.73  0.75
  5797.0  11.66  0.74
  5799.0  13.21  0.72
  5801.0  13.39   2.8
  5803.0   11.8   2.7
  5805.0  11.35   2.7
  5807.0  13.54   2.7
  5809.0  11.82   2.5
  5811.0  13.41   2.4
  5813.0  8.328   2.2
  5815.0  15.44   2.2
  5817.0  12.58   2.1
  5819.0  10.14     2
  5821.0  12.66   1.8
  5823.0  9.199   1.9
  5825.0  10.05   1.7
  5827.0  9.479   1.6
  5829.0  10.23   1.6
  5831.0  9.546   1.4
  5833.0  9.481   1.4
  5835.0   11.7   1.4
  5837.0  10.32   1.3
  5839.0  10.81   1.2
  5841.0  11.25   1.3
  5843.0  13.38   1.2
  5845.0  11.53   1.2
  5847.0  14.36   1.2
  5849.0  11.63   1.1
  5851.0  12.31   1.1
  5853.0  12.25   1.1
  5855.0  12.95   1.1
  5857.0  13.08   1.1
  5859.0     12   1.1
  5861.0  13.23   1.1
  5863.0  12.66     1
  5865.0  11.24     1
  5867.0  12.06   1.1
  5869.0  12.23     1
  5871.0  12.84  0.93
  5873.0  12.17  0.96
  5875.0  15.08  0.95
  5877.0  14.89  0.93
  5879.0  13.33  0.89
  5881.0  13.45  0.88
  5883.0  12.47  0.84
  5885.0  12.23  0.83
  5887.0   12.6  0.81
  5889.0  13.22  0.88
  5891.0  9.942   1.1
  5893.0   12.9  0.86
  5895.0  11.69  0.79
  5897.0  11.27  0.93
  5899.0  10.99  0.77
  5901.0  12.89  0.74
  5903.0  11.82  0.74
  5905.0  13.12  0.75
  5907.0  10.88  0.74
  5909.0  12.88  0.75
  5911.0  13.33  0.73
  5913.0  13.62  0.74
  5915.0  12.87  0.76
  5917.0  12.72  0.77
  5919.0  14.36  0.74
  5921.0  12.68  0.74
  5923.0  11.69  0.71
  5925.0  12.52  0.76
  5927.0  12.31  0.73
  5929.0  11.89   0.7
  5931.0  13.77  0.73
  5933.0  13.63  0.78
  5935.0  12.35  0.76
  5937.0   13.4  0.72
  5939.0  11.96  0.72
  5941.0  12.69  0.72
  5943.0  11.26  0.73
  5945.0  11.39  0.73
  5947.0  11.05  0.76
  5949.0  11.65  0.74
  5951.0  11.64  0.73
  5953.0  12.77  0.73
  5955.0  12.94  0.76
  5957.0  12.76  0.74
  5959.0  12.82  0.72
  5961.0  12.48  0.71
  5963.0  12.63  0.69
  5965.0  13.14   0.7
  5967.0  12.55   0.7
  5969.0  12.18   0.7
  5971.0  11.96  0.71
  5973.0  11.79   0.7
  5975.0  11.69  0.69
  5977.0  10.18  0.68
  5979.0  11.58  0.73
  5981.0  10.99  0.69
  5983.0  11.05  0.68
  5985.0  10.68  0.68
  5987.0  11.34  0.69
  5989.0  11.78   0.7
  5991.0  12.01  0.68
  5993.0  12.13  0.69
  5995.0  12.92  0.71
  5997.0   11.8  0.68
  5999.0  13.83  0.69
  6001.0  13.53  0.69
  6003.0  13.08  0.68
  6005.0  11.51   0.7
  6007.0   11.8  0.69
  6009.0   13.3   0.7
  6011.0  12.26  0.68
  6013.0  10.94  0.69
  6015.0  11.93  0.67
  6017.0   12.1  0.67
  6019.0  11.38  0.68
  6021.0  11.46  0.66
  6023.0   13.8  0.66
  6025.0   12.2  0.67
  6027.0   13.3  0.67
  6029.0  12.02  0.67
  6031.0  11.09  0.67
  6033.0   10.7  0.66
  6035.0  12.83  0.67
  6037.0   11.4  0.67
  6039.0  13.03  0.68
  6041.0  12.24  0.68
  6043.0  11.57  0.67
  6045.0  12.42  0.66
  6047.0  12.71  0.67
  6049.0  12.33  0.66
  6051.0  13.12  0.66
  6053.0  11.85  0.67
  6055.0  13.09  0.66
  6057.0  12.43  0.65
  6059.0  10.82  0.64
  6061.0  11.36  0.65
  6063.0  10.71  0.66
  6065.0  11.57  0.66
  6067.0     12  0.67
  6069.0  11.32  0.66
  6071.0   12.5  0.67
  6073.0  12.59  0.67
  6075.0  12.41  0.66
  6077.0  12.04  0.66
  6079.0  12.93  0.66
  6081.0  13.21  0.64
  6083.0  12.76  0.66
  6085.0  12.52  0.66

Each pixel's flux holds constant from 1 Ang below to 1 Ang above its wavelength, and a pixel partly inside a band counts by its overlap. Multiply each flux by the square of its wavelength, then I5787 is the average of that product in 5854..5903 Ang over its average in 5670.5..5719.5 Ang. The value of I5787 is 1.22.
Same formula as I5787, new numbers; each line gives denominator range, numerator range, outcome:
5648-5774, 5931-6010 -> 1.24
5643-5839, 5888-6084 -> 1.20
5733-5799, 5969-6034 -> 1.16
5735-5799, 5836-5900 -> 1.15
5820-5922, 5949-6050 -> 1.04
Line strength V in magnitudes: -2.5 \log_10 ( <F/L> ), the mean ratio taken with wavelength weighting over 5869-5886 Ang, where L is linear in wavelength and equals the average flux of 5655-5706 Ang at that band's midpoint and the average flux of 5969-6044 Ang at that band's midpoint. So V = -0.14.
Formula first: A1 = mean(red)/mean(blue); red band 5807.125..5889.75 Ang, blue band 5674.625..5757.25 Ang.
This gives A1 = 1.1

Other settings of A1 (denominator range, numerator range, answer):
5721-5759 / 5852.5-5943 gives 1.23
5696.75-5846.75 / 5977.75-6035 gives 1.10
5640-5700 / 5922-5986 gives 1.07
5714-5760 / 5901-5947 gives 1.23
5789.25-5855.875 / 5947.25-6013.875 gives 1.04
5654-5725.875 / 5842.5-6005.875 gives 1.14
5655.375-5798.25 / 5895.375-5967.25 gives 1.14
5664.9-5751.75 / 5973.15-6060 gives 1.13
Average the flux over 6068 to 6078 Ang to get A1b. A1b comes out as 12.2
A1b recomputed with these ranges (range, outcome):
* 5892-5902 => 11.9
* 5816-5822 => 11.8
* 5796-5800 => 12.4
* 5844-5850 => 12.5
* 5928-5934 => 13.1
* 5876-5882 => 13.9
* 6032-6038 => 11.6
